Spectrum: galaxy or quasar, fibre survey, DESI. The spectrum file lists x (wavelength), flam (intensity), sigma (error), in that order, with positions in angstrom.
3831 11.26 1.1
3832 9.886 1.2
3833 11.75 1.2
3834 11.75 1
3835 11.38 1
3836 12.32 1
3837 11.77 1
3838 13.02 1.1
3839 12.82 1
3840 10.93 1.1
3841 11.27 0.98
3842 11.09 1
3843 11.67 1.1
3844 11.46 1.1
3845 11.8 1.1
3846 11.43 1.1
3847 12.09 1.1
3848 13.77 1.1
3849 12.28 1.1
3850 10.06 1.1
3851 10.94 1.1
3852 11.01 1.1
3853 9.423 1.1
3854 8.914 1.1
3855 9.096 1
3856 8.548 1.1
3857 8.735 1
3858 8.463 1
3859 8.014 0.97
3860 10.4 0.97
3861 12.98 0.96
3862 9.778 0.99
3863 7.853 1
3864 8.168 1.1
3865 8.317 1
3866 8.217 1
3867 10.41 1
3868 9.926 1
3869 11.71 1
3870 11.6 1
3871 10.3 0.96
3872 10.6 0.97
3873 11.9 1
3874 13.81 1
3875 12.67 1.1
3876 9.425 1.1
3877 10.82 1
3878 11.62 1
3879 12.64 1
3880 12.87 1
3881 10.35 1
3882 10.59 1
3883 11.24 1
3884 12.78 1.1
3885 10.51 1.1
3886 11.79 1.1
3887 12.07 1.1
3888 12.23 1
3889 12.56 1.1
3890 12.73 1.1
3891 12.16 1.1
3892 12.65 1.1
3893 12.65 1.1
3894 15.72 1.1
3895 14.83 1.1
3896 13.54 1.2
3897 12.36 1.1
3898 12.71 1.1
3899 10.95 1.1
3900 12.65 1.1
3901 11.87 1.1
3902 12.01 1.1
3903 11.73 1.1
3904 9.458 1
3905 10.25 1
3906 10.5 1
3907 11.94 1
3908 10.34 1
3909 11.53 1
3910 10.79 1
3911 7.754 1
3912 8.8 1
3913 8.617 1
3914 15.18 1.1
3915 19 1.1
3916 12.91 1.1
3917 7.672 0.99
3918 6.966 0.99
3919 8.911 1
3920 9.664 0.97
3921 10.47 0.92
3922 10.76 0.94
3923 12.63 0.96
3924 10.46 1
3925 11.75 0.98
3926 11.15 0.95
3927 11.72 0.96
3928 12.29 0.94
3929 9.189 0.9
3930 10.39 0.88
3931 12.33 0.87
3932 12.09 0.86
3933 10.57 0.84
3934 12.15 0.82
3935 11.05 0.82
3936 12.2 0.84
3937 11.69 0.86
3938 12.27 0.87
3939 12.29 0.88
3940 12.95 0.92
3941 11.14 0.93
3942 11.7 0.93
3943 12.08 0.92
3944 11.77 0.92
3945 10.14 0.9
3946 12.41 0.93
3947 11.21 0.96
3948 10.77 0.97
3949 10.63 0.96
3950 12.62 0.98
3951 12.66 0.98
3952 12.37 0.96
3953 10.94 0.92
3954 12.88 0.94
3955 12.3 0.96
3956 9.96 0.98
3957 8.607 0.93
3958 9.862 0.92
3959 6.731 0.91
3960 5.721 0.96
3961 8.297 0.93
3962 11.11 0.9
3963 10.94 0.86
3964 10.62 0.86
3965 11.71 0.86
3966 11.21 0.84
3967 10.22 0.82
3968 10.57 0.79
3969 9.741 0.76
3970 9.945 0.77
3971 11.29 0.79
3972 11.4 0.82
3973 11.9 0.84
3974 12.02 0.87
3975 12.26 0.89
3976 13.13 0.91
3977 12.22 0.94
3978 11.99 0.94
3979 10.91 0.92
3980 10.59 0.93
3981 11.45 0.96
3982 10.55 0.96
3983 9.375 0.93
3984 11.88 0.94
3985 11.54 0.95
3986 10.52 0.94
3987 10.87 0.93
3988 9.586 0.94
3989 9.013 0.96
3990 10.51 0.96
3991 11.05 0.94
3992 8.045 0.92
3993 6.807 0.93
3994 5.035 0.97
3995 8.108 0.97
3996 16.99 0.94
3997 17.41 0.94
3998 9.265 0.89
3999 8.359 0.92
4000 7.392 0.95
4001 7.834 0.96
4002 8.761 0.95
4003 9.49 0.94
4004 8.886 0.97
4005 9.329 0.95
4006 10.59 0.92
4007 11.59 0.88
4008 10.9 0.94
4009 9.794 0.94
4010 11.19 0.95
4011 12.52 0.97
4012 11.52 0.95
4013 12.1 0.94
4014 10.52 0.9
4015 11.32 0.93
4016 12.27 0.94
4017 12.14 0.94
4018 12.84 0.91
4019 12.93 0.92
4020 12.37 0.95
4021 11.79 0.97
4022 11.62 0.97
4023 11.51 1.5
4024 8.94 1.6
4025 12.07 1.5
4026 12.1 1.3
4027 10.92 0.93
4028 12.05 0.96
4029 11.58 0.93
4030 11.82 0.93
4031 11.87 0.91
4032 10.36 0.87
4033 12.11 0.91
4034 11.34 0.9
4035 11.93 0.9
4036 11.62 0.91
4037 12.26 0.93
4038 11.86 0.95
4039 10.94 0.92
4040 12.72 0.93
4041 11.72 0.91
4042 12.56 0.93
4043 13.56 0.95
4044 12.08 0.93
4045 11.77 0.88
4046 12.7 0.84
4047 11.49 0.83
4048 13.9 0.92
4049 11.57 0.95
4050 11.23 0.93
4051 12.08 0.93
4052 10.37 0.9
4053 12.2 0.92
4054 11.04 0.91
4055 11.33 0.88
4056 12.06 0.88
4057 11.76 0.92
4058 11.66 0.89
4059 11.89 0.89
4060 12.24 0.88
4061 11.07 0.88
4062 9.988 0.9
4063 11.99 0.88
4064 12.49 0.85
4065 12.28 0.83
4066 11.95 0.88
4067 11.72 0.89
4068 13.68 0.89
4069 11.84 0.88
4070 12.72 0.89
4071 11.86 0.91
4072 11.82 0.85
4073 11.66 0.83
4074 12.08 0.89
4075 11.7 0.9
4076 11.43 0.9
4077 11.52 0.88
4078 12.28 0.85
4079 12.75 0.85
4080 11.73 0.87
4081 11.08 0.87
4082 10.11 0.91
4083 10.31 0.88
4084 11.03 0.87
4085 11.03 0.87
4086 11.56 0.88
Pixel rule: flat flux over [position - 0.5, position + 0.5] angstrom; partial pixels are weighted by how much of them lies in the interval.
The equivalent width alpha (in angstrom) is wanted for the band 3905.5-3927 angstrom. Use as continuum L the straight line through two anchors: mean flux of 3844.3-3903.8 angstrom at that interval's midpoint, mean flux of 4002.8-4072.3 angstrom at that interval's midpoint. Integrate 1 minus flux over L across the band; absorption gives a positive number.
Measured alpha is 0.9 angstrom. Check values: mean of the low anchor 11.2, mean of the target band 10.9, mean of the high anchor 11.7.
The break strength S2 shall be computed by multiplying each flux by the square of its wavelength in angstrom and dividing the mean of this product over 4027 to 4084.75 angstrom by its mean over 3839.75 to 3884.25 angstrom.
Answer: 1.22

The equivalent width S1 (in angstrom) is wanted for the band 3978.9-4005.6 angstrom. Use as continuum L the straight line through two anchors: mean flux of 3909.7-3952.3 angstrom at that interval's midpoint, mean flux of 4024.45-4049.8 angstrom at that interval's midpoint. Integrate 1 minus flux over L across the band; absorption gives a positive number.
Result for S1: 3.9 angstrom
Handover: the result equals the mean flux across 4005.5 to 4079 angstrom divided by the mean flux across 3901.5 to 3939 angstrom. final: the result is 1.1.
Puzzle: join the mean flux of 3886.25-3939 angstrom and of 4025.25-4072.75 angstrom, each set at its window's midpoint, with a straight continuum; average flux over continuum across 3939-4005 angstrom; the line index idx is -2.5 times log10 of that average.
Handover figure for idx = 0.10 mag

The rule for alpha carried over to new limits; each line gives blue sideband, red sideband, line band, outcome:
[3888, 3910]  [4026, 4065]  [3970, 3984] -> 0.61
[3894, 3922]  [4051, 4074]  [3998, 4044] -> 1.95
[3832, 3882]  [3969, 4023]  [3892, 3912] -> -1.62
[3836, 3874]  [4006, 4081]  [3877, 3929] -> -3.08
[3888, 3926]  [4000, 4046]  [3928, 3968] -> 1.58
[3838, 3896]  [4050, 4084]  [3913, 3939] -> -0.12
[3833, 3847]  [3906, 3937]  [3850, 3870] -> 3.45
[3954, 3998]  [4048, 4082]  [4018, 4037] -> -0.64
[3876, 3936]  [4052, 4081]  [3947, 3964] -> 1.73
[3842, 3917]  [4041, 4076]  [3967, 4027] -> 4.51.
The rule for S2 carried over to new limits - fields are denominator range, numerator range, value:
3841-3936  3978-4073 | 1.08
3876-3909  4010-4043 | 1.06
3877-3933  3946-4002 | 0.95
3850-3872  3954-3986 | 1.17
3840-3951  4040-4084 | 1.15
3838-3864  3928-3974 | 1.09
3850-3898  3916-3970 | 1.01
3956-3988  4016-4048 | 1.16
